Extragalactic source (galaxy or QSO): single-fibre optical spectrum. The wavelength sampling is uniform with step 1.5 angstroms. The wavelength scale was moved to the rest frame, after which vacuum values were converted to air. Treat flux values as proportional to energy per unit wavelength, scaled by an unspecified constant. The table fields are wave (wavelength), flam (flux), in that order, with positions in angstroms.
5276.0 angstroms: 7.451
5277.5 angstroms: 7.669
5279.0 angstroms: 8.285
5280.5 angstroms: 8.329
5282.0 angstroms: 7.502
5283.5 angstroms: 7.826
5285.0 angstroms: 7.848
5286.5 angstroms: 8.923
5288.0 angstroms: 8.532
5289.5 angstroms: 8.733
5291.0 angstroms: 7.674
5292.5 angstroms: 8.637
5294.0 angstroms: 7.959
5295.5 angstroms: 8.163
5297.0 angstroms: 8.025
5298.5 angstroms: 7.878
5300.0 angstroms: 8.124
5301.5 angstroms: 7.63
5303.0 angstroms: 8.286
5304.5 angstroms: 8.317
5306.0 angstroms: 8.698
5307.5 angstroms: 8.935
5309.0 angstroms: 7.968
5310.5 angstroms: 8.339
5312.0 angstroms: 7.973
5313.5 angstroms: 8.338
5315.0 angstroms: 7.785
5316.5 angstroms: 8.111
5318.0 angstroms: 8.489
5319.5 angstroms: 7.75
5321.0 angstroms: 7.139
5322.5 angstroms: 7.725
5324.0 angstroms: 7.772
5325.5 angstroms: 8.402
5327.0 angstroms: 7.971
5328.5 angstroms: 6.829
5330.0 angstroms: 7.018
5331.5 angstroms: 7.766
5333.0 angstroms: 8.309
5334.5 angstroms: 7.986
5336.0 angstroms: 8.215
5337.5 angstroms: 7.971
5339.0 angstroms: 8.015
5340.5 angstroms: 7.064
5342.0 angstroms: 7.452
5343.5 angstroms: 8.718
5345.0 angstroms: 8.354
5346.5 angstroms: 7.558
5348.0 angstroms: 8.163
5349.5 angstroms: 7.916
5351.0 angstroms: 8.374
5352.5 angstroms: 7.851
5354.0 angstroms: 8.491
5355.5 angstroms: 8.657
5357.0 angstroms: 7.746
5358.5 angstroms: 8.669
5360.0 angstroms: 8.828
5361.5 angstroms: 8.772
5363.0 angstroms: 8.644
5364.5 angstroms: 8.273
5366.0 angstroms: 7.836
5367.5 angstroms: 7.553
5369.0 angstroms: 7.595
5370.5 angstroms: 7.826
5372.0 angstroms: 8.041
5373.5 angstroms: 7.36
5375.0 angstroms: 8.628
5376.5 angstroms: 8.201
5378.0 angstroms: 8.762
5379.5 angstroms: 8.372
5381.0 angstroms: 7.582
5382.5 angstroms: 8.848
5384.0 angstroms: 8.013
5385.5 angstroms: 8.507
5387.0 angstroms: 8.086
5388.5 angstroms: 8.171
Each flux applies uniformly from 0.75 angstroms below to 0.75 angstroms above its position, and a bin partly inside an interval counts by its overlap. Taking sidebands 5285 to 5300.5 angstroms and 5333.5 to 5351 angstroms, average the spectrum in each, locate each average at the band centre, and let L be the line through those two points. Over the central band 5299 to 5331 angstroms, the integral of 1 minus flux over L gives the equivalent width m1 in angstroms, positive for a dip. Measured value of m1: 0.6 angstroms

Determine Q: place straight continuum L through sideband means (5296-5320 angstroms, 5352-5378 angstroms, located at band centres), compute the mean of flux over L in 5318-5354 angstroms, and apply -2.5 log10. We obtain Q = 0.04 mag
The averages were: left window 8.17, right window 8.19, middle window 7.87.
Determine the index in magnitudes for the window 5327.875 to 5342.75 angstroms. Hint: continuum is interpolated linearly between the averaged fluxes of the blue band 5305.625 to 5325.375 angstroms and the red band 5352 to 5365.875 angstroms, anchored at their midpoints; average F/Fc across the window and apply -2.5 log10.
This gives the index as 0.08 mag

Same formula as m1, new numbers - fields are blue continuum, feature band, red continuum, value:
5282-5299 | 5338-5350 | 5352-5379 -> 0.43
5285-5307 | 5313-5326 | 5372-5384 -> 0.49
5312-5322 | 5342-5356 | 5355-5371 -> -0.09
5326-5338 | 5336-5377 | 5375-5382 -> -0.27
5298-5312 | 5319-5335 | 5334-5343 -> 0.52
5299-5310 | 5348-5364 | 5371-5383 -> -0.31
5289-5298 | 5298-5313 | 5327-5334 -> -0.47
